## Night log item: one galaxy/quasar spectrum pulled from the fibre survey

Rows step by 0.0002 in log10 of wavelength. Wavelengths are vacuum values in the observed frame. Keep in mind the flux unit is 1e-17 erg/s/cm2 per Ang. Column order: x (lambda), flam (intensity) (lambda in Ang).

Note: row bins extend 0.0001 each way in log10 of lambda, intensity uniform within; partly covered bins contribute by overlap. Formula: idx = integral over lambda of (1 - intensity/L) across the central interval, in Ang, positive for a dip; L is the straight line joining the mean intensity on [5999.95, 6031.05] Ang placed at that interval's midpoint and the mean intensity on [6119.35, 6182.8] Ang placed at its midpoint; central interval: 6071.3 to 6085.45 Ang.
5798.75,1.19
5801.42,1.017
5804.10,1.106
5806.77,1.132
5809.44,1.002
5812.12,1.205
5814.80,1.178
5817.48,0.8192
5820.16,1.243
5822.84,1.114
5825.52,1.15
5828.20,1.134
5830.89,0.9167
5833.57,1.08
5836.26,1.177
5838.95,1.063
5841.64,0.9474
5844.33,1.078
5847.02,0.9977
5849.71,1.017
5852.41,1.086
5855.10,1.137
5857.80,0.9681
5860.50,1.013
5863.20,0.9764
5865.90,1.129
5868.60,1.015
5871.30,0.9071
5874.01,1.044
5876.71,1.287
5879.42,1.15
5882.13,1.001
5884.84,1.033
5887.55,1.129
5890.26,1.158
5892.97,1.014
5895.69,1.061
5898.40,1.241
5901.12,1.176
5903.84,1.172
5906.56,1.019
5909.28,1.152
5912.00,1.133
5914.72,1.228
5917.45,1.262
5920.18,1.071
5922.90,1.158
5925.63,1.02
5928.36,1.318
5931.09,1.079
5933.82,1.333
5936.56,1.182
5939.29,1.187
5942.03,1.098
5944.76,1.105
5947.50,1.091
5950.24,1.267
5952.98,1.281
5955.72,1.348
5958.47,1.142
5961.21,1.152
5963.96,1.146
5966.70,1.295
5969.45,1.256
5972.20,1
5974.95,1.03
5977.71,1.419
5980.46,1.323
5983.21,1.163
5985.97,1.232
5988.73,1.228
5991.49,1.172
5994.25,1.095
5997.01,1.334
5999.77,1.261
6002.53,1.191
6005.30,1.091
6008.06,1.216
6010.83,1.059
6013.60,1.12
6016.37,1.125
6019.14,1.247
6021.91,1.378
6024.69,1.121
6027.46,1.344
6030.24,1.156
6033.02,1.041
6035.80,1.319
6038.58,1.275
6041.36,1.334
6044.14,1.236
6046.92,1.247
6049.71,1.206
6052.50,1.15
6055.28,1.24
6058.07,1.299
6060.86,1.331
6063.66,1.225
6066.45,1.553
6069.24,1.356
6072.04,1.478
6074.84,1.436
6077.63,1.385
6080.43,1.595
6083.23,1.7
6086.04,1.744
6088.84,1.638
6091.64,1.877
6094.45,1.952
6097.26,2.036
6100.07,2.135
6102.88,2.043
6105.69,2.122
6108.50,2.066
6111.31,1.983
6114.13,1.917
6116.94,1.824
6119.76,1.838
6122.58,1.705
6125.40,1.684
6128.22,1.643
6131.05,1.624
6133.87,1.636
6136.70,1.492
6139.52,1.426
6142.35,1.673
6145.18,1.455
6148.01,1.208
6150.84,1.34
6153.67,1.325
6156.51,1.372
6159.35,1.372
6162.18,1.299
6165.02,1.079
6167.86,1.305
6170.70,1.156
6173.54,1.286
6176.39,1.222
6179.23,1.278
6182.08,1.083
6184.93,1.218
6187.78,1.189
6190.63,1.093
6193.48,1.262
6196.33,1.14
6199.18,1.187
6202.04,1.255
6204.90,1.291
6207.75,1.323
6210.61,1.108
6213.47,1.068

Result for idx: -2.65 Ang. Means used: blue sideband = 1.19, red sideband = 1.41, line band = 1.53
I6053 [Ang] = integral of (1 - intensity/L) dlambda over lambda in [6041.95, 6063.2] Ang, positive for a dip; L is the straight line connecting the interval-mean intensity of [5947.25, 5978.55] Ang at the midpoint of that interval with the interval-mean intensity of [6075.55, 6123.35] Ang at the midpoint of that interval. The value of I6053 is 5.0 Ang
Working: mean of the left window 1.2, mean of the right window 1.85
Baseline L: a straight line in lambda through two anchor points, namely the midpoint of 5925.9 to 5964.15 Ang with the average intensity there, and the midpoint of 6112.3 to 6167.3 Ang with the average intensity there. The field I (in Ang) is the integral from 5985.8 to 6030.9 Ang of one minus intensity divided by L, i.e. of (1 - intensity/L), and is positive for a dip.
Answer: 3.5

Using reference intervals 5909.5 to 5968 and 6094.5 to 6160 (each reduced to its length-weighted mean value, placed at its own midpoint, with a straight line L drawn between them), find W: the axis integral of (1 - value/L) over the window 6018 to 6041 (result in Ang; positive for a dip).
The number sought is 3.1 Ang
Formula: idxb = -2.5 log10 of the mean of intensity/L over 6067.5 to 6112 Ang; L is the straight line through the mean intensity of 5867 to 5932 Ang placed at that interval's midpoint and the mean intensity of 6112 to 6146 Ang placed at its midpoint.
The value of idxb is -0.13 mag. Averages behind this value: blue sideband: 1.12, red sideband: 1.67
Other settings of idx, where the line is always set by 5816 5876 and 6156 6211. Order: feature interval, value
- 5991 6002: -0.9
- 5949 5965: -1.7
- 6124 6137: -4.6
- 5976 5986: -1.5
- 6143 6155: -1.5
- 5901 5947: -2.8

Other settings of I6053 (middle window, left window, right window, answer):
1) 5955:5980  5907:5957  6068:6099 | 1.81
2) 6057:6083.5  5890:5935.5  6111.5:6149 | 1.42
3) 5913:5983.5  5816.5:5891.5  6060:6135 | 6.86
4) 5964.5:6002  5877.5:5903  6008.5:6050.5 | -1.07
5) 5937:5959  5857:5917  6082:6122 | 2.27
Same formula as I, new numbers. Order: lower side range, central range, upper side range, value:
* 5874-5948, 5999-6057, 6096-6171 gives 7.84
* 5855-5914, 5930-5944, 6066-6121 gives 0.98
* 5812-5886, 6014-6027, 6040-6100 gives 1.65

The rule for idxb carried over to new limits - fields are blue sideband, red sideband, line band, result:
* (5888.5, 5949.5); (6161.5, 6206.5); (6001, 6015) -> 0.03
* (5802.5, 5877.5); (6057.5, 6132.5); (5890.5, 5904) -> 0.08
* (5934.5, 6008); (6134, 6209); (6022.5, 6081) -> -0.06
